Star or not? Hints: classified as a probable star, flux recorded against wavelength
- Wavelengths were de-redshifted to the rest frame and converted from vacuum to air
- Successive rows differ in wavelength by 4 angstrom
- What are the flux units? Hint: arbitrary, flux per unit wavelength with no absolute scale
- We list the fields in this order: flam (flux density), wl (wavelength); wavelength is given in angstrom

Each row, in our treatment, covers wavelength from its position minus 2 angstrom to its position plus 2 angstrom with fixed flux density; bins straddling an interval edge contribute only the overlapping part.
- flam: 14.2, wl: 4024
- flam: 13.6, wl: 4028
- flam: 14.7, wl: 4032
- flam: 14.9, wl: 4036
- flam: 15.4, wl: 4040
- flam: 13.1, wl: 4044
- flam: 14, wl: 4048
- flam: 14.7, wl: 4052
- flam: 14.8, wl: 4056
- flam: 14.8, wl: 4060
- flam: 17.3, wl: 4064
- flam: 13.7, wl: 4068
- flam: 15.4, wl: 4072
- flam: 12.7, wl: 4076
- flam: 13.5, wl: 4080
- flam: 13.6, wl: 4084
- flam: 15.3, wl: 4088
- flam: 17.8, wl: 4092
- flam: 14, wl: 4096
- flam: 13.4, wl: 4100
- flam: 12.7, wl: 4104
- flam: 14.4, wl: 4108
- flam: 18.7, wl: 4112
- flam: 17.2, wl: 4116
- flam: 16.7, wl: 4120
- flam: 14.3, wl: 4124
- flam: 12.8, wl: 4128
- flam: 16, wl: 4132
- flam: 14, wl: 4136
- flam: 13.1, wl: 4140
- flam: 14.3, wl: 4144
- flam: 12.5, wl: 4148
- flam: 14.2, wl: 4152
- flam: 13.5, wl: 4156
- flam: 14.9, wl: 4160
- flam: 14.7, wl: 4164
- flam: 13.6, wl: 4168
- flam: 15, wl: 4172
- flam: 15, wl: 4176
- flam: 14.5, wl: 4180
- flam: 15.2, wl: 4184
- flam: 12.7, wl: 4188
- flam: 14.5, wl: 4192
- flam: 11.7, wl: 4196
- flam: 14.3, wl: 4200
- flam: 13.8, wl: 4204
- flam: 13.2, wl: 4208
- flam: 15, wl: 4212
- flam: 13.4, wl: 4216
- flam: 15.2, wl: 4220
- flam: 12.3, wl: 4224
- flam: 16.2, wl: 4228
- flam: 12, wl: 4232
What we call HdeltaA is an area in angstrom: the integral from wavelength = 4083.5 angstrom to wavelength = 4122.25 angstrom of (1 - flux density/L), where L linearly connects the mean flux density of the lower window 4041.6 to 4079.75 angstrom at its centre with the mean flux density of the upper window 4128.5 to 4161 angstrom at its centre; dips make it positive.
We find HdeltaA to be -3.3 angstrom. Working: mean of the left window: 14.5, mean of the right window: 14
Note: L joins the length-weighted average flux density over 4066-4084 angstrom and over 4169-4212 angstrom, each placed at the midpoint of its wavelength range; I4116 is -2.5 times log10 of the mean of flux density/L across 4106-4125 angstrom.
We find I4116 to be -0.18 mag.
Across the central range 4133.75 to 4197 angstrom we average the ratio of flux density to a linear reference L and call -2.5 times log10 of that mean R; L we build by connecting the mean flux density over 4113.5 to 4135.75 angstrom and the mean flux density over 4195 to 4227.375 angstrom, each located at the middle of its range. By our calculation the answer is 0.05 mag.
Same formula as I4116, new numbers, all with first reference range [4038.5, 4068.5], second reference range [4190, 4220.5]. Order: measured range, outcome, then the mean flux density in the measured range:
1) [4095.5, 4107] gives 0.085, 13.4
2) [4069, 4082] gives 0.059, 13.9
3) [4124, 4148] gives 0.025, 13.9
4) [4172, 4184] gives -0.066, 14.9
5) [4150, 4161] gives 0.000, 14.1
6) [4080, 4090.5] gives 0.010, 14.4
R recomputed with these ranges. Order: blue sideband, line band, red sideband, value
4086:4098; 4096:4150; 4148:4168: 0.02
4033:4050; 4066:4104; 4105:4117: 0.10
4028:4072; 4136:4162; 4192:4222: 0.03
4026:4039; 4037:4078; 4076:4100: -0.01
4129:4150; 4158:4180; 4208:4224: -0.05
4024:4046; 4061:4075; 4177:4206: -0.07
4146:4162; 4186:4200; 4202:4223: 0.06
